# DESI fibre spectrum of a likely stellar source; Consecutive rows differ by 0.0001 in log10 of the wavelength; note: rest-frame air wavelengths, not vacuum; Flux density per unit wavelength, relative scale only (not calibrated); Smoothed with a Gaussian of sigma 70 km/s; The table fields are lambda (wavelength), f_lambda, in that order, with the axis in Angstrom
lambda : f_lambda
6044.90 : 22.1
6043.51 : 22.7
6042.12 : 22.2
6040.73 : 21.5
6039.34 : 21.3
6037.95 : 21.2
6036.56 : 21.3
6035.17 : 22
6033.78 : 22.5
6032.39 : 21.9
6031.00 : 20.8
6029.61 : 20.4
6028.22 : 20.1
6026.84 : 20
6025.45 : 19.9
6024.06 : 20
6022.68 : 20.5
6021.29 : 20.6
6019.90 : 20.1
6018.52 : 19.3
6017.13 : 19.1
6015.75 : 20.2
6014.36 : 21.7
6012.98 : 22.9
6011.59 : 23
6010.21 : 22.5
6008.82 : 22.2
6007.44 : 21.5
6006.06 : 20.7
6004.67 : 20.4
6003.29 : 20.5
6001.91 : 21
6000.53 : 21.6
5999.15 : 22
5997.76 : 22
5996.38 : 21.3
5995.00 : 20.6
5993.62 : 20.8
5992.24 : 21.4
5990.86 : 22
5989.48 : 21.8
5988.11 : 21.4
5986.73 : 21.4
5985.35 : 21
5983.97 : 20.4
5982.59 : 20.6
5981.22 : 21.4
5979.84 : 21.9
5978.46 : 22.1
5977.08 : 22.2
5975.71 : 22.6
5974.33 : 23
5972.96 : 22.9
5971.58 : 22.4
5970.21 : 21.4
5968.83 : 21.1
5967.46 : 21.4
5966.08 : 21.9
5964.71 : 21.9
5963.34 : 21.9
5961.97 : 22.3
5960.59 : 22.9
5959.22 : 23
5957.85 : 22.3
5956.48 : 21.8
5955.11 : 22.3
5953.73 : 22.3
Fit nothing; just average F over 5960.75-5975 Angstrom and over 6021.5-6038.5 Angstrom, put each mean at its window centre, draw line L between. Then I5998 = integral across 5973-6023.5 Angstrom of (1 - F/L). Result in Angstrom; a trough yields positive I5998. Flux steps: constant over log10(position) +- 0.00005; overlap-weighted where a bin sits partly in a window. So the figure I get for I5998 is 0.3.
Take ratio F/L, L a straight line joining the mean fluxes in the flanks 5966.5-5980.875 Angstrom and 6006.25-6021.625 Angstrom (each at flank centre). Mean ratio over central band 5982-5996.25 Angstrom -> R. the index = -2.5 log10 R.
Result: 0.029 mag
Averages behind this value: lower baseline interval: 22.1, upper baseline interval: 21.2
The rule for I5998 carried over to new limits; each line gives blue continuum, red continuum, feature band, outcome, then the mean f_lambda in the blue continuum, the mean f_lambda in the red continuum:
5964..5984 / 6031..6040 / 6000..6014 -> 0.1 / 21.9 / 21.6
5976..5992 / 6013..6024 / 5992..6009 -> -0.2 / 21.5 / 20.4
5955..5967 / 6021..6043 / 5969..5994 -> 0.2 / 22.2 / 21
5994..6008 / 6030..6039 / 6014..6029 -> 0.9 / 21.1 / 21.6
